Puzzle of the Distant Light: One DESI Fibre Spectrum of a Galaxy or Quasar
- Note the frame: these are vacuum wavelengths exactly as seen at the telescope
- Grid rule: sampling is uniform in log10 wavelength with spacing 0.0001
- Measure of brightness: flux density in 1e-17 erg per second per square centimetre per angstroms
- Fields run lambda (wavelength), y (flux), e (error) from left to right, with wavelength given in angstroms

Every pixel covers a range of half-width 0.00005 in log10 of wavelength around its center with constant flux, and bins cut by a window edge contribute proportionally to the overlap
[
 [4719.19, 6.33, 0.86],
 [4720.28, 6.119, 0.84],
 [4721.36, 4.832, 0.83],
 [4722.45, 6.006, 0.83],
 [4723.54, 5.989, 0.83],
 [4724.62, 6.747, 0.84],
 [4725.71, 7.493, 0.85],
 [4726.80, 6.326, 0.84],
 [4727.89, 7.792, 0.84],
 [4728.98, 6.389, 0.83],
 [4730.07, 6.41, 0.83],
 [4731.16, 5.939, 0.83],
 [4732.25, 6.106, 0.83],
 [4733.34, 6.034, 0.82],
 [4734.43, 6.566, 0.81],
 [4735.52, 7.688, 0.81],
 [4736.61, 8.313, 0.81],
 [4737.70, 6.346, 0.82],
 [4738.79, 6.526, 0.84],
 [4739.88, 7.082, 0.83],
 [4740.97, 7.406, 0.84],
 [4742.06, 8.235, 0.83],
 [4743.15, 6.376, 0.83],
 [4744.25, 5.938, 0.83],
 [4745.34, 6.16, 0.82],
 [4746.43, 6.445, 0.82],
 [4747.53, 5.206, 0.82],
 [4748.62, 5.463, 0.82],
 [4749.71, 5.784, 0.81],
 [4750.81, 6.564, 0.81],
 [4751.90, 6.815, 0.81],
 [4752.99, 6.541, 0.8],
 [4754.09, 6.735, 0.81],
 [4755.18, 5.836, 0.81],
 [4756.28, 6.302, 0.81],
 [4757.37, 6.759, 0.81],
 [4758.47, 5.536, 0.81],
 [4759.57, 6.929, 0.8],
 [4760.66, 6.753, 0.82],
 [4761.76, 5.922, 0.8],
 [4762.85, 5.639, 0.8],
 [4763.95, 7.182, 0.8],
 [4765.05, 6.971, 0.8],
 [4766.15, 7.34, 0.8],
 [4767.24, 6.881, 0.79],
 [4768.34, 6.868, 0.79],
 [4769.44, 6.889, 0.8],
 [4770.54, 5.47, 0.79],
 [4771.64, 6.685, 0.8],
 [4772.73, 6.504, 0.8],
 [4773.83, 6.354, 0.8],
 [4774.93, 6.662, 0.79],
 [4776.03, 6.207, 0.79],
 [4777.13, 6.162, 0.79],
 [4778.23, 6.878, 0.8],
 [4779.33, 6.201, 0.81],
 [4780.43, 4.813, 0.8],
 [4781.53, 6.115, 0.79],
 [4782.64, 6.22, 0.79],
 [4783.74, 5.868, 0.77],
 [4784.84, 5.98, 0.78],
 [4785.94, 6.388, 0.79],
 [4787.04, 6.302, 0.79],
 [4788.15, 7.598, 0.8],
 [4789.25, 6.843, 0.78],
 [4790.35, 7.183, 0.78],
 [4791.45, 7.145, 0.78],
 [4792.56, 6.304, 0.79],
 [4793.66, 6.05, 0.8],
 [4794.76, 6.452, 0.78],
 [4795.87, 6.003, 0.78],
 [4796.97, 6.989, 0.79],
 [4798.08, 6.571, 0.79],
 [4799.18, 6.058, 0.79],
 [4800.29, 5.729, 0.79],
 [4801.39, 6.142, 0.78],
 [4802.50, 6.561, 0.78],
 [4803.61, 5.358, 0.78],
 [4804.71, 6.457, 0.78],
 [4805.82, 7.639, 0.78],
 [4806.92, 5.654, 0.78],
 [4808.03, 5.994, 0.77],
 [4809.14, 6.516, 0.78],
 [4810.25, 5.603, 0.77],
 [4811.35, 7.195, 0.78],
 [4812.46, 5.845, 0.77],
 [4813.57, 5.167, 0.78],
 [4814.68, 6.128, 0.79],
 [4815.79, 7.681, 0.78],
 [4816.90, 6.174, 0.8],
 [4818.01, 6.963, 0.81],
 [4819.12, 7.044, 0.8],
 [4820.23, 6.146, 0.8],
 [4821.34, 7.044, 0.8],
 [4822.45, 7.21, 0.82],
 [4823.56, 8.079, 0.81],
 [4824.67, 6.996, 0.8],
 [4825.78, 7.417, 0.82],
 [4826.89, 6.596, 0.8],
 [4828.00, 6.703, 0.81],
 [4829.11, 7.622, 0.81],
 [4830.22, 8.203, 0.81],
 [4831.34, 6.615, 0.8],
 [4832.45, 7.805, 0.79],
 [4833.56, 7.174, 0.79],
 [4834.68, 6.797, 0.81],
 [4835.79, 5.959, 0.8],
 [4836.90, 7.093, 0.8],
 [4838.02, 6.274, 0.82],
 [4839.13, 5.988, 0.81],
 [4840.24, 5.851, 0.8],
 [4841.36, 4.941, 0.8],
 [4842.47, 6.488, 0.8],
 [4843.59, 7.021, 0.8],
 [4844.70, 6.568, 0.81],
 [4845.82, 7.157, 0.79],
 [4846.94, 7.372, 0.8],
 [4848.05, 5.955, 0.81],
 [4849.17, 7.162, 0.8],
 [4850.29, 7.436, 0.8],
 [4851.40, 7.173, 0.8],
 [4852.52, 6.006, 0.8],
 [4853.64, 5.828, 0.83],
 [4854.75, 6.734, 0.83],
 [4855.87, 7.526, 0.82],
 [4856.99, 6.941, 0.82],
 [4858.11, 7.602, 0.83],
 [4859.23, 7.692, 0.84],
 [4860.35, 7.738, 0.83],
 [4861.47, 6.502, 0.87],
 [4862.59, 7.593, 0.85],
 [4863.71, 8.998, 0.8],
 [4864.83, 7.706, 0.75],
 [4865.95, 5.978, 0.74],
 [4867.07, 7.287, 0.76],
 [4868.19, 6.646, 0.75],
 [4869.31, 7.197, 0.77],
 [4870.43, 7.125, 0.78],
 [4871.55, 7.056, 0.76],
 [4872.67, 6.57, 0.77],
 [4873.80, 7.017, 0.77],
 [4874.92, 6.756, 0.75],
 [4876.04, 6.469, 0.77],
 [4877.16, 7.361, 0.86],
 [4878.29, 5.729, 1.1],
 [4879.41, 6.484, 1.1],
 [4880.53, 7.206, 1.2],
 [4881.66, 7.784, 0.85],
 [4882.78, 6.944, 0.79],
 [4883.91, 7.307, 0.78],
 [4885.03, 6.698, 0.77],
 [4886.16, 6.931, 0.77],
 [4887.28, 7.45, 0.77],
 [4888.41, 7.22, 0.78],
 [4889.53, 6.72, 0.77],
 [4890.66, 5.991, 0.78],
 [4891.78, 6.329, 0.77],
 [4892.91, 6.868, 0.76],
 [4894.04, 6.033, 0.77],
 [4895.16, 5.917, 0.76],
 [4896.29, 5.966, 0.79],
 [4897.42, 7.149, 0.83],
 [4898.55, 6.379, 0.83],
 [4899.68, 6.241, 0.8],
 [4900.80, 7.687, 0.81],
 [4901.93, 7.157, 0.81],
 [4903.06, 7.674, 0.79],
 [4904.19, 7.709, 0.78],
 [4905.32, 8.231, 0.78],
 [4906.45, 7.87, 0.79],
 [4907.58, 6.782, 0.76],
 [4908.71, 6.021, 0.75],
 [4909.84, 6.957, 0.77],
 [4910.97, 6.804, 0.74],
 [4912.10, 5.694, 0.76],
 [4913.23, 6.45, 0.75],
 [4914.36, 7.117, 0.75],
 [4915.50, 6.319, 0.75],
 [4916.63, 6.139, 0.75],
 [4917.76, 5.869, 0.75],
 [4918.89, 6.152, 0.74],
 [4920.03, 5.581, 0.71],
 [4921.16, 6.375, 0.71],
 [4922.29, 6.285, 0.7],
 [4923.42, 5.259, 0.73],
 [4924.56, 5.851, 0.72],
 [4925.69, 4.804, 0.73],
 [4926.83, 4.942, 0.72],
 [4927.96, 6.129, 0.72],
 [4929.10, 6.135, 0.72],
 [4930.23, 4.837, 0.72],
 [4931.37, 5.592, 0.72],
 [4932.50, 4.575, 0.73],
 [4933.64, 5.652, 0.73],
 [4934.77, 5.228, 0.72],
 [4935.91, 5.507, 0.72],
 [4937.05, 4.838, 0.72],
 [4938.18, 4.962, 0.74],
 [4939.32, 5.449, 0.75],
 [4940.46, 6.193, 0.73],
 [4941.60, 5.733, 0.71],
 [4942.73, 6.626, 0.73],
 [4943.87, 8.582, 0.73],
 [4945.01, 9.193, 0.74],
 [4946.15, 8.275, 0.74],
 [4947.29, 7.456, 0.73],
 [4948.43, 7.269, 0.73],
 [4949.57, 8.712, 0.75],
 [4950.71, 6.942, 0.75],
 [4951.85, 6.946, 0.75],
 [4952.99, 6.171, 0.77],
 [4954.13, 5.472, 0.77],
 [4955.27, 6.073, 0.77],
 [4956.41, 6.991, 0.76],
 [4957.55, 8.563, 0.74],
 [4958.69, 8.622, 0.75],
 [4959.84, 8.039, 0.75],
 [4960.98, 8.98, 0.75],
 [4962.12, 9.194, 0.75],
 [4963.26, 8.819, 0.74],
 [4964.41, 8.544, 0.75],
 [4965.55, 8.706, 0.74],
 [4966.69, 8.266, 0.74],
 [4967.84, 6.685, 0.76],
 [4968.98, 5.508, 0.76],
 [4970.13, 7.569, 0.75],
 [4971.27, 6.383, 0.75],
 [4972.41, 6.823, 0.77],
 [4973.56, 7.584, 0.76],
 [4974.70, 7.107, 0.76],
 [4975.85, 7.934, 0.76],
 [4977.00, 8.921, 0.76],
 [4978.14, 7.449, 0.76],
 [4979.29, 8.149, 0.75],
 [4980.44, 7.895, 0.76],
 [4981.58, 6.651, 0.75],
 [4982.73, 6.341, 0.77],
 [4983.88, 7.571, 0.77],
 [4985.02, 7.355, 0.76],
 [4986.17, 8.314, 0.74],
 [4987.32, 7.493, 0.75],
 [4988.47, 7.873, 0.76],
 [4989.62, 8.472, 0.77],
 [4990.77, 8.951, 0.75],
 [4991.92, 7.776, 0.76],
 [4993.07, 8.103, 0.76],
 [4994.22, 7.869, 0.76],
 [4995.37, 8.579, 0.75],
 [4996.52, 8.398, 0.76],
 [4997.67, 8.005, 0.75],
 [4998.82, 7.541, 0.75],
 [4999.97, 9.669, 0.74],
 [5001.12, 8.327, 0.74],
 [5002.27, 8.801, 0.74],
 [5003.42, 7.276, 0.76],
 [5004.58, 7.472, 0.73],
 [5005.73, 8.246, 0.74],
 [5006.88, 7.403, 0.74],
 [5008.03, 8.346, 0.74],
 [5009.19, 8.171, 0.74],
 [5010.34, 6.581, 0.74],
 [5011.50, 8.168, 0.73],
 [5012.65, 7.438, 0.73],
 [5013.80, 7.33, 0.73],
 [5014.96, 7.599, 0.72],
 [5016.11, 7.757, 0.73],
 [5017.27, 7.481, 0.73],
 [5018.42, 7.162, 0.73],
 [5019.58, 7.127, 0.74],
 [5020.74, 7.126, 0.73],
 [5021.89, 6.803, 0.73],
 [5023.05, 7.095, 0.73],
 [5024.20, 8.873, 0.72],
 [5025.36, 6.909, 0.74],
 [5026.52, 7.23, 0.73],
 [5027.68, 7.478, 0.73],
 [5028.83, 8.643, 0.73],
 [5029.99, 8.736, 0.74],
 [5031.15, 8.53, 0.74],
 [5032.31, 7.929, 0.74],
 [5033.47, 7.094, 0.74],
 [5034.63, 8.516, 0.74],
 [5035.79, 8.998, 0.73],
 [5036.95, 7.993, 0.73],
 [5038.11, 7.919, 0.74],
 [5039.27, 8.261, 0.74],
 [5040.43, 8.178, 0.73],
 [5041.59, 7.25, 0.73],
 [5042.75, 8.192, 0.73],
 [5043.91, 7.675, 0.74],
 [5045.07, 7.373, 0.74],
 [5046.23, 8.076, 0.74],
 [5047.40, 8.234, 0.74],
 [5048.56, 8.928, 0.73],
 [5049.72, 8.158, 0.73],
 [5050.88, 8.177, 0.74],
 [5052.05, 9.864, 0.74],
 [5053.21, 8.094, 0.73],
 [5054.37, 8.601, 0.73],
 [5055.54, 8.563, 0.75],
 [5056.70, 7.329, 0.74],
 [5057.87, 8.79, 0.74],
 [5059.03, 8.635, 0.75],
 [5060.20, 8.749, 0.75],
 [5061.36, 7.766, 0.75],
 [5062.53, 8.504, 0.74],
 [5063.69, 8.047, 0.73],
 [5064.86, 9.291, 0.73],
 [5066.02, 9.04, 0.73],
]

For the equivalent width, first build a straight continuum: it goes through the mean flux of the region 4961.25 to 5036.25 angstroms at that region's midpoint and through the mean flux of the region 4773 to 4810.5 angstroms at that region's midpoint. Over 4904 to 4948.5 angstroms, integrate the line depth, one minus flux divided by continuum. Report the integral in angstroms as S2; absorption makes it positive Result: 6.25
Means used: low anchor 6.33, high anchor 7.8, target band 6.26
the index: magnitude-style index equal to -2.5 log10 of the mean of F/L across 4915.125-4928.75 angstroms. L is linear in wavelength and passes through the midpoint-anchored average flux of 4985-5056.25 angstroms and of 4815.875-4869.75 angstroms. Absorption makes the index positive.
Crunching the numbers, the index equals 0.26 mag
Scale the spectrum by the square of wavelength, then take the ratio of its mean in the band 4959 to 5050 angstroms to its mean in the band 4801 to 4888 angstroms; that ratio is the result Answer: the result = 1.2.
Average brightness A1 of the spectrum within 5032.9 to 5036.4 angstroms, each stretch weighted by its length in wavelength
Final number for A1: 8.2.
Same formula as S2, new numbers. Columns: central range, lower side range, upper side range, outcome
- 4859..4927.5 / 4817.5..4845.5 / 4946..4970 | 4.5 angstroms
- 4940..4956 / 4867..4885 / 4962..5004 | 0.9 angstroms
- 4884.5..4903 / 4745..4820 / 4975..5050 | 1.0 angstroms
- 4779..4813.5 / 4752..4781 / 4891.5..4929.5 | 0.7 angstroms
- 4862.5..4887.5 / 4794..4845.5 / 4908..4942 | -3.6 angstroms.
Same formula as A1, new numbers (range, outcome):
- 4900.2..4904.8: 7.56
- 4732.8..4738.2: 7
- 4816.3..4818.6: 6.59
